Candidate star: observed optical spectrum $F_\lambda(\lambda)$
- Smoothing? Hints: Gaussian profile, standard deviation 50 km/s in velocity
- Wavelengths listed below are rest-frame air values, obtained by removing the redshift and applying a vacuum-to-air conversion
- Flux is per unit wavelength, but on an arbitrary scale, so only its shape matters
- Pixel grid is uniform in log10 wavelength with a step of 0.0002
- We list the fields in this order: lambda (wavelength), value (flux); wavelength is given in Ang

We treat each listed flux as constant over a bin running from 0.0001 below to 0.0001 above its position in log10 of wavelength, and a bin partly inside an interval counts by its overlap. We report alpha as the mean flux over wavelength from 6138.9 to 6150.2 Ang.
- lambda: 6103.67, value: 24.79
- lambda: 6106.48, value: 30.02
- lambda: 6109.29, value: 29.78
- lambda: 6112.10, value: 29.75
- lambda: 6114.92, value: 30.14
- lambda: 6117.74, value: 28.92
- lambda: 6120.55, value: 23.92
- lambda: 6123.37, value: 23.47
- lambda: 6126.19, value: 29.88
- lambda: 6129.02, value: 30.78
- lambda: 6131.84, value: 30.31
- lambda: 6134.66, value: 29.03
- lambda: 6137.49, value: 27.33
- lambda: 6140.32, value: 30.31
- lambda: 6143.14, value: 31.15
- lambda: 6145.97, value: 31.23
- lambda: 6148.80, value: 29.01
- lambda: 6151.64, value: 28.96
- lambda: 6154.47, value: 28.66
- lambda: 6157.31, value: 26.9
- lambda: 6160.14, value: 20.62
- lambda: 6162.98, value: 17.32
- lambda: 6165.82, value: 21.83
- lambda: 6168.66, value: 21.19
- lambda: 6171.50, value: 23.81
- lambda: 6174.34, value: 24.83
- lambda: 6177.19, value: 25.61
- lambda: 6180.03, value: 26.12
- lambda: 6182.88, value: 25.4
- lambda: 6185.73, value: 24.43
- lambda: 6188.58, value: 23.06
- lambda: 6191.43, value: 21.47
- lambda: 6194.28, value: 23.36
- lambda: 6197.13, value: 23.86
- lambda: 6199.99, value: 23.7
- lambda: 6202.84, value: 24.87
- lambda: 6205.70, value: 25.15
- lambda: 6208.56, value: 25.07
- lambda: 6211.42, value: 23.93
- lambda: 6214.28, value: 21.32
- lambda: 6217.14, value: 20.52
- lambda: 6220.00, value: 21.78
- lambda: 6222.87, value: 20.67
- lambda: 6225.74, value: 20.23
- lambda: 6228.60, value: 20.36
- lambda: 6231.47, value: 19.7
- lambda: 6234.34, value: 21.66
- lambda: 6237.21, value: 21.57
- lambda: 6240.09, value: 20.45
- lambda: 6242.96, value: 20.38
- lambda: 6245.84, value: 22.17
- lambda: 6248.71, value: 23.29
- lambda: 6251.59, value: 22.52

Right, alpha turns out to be 30.4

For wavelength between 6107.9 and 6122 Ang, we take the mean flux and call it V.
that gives 28.5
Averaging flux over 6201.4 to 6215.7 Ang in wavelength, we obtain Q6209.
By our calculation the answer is 24.1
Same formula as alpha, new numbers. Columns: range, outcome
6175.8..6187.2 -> 25.4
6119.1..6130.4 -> 27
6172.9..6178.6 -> 25.2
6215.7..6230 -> 20.7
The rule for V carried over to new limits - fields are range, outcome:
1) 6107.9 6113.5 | 29.8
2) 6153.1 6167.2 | 23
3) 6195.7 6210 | 24.5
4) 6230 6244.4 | 20.7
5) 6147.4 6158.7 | 28.4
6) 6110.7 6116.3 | 29.9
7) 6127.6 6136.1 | 30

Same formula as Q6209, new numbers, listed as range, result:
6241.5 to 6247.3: 21.3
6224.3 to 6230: 20.3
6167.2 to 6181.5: 24.3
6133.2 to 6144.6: 29.5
